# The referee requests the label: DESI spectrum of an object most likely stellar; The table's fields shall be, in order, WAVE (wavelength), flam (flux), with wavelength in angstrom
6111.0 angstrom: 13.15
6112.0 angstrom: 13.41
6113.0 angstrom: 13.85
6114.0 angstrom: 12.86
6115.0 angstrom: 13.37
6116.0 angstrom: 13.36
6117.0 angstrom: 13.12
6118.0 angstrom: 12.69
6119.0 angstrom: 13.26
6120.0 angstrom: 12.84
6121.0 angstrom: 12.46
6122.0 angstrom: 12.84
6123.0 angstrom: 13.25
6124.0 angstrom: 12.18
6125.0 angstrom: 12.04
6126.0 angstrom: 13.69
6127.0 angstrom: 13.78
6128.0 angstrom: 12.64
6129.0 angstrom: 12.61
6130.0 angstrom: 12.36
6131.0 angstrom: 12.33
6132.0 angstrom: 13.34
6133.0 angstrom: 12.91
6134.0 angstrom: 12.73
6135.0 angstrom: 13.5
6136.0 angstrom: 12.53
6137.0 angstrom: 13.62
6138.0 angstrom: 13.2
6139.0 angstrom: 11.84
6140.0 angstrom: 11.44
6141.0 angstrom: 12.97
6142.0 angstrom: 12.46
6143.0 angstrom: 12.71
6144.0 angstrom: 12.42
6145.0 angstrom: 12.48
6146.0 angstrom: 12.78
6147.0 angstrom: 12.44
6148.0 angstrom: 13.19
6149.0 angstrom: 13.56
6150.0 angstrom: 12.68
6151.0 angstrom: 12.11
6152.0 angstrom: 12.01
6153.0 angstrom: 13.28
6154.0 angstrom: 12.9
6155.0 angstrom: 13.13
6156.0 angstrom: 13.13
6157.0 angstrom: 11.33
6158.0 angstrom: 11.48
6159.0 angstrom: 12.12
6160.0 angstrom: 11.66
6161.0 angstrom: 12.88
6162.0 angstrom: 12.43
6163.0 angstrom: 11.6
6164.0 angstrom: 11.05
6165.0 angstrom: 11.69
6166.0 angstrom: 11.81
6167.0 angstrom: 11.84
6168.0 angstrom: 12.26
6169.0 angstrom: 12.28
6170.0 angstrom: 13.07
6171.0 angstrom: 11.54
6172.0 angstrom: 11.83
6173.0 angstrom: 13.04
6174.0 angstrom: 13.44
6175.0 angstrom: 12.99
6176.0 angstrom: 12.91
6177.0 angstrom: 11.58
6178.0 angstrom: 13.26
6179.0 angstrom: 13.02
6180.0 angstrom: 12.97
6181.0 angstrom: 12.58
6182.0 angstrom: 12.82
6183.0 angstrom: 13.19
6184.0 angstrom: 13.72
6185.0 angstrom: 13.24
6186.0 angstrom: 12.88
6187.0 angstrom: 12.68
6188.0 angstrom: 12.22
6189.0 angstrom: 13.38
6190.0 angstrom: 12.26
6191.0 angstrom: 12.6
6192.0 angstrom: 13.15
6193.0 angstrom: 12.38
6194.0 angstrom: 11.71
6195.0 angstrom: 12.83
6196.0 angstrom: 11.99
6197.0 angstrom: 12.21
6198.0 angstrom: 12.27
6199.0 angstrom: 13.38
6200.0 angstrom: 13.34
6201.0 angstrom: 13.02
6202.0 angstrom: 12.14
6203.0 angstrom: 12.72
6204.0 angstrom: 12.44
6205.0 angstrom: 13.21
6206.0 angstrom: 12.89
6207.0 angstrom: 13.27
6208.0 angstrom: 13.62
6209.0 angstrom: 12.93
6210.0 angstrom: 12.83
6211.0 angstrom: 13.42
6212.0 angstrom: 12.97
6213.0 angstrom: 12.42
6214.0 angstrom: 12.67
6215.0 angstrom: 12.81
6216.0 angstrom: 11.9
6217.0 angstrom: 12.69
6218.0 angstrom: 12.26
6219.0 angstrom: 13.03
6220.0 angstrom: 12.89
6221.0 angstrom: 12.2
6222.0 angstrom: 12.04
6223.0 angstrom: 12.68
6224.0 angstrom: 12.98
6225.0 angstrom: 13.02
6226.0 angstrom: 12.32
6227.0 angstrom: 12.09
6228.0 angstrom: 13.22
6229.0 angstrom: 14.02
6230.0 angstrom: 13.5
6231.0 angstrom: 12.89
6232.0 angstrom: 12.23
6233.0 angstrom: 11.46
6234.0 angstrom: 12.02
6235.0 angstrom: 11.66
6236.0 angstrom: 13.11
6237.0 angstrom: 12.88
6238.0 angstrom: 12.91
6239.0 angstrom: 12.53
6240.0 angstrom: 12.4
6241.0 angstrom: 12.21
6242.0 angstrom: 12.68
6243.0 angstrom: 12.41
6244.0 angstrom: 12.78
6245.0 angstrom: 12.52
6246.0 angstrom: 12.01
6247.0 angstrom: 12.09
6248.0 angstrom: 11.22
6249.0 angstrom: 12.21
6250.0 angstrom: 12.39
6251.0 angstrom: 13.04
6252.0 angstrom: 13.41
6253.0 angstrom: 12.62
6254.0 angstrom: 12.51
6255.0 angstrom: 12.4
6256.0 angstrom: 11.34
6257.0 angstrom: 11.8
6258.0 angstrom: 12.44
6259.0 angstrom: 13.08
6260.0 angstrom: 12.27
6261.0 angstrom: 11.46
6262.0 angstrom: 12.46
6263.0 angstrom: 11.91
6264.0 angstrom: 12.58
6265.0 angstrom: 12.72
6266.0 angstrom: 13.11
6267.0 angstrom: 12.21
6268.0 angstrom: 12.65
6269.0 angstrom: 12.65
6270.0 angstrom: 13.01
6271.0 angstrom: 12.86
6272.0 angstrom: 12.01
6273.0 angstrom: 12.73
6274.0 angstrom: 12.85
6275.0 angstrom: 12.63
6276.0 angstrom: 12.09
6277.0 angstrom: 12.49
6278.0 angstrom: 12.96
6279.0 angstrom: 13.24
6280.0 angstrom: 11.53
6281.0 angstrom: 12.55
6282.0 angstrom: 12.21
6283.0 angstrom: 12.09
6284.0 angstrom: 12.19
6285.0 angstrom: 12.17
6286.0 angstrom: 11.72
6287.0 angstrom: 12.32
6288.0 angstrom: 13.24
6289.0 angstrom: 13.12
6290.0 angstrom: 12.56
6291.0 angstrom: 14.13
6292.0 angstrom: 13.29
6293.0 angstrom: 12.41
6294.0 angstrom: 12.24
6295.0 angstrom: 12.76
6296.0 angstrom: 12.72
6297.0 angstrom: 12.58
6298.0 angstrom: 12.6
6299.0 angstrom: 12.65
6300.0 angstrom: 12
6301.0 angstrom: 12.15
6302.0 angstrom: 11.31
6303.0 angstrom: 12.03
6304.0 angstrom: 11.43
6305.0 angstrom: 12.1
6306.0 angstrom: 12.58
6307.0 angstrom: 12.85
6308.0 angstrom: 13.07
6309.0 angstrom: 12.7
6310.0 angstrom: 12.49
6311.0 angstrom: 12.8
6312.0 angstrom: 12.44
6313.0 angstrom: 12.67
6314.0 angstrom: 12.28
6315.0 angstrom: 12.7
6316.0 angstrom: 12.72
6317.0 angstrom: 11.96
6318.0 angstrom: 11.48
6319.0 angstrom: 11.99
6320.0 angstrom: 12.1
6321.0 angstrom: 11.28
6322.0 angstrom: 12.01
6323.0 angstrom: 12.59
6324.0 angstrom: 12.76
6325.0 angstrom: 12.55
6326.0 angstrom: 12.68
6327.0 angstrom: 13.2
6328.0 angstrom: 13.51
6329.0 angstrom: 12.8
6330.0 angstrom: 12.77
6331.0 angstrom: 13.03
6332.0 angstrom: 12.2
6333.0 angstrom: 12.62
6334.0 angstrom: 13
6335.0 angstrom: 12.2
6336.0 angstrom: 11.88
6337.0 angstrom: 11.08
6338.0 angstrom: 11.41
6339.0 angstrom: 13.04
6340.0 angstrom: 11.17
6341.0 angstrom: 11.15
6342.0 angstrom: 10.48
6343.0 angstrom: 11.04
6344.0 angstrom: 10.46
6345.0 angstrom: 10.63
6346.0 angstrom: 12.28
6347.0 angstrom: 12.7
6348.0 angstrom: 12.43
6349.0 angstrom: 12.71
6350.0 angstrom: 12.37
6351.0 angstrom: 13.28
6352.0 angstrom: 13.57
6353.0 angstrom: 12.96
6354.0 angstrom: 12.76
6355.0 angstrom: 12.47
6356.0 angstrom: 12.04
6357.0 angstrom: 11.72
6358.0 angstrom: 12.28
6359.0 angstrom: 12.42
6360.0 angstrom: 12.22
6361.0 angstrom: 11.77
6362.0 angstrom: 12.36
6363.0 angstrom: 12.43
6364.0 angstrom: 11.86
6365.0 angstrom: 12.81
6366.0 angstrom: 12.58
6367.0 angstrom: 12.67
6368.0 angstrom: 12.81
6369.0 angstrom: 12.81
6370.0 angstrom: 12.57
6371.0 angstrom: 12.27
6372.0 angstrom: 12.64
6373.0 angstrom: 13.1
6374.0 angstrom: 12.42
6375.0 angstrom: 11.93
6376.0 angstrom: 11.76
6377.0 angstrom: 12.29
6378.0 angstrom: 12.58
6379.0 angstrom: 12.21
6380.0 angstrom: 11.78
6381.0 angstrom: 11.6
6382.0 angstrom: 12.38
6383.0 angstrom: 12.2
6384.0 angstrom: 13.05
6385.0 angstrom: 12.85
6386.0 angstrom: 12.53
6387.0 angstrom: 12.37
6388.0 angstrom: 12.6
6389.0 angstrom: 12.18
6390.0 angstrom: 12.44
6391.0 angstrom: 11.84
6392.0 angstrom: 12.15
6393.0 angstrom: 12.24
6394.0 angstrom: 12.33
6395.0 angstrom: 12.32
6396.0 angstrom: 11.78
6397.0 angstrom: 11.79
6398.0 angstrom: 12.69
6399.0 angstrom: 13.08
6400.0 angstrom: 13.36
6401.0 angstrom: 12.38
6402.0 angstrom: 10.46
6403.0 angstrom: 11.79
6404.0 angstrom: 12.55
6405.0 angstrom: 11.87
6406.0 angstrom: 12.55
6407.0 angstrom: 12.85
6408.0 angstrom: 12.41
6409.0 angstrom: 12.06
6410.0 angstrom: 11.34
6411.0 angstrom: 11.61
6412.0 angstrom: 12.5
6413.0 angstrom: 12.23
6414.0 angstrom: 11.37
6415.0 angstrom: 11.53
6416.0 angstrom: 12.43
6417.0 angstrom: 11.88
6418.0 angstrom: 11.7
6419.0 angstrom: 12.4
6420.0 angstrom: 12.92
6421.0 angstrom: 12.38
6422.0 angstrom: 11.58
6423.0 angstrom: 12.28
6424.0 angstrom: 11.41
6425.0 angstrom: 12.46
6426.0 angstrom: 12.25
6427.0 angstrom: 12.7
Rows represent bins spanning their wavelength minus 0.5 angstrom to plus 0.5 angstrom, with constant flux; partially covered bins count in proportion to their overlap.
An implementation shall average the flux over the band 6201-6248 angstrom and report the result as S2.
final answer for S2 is 12.6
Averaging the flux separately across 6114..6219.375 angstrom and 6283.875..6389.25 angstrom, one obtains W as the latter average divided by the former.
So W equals 1.0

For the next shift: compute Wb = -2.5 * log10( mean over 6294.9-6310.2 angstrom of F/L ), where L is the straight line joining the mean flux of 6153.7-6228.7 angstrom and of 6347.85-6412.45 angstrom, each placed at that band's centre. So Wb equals 0.01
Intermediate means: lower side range 12.6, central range 12.4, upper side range 12.4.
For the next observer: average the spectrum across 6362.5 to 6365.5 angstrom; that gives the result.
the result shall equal 12.4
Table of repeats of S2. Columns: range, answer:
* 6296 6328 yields 12.4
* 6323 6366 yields 12.3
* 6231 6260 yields 12.4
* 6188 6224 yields 12.7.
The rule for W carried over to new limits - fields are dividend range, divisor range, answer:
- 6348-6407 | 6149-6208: 0.99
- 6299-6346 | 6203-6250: 0.96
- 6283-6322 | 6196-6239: 0.98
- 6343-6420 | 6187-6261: 0.97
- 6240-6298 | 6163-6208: 0.99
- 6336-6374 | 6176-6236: 0.96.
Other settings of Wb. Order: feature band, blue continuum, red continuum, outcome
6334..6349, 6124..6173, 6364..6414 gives 0.06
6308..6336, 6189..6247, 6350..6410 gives 0.00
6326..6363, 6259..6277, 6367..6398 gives 0.01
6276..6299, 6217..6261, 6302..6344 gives -0.02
